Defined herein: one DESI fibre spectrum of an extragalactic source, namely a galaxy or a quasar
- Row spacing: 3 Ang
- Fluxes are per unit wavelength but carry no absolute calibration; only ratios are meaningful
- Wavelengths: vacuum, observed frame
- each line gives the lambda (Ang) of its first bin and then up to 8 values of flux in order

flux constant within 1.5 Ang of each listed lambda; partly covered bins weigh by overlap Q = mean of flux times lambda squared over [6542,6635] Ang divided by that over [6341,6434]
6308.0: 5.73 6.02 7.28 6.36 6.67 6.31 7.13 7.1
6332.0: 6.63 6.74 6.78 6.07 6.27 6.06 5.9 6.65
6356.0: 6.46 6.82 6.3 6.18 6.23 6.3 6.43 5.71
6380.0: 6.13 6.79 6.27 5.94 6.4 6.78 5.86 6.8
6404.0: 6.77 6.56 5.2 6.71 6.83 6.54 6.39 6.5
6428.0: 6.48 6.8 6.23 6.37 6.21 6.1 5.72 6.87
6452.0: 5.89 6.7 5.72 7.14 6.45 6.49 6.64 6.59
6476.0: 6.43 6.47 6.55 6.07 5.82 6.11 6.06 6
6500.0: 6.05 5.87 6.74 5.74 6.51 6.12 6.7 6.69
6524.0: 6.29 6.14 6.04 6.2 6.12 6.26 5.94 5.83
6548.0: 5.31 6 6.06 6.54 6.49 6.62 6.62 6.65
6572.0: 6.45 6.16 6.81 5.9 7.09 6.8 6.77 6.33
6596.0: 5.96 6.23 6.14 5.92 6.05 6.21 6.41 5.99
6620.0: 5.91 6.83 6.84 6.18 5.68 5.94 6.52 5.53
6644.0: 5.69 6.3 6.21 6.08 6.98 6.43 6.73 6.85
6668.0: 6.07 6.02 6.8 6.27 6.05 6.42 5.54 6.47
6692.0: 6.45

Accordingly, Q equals 1.1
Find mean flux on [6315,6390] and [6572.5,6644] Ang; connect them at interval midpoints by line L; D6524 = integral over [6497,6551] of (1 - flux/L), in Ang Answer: 1.5 Ang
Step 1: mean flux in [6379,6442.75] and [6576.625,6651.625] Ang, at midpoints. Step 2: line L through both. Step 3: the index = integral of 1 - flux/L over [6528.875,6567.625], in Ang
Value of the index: 0.9 Ang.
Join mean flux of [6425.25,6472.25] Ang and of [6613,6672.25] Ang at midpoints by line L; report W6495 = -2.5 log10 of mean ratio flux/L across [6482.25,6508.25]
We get 0.045 mag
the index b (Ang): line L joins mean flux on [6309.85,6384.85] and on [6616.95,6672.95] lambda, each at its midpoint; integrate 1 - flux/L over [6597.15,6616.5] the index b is 0.43 Ang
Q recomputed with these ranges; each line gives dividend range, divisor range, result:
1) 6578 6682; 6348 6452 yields 1.06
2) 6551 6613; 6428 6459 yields 1.06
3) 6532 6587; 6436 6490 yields 1.02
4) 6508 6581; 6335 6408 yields 1.04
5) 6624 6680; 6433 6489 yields 1.05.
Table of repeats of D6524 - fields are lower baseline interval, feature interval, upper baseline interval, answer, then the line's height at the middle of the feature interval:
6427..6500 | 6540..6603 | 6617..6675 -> -0.21 Ang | 6.3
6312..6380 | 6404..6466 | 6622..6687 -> 0.25 Ang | 6.41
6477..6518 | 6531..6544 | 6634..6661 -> 0.16 Ang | 6.19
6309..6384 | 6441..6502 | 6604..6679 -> 0.74 Ang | 6.37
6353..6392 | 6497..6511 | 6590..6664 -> 0.37 Ang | 6.27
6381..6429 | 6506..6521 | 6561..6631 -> 0.10 Ang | 6.4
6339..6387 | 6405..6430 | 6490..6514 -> -0.75 Ang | 6.23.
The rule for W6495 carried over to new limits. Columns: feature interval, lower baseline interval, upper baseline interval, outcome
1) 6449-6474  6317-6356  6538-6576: -0.021 mag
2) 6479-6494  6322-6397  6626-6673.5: 0.031 mag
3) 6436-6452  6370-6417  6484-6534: 0.010 mag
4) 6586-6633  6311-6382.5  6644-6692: 0.015 mag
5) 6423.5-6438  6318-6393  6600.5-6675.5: -0.019 mag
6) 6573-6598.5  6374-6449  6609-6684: -0.029 mag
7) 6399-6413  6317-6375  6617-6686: 0.013 mag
